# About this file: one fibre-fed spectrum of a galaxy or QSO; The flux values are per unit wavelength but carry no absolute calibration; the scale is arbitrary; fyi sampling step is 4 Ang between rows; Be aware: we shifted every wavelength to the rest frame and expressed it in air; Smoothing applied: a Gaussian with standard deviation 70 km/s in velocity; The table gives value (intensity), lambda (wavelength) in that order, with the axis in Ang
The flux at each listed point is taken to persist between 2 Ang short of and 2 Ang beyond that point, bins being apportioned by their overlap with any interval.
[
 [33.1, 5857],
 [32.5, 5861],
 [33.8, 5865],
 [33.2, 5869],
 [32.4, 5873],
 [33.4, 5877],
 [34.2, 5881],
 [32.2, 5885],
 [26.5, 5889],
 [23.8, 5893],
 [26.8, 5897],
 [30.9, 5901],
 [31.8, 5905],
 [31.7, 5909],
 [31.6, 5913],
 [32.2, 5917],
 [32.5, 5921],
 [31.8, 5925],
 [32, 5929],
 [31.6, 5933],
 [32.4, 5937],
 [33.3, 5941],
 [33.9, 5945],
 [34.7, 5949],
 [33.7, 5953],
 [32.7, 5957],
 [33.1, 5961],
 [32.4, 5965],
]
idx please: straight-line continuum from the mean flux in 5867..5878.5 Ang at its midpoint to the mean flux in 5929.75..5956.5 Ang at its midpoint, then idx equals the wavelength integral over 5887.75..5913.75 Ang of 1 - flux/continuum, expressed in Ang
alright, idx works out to 3.2 Ang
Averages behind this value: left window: 33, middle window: 29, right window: 33.2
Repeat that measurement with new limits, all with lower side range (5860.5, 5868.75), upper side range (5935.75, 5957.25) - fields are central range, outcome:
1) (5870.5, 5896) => 2.3 Ang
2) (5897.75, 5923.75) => 1.5 Ang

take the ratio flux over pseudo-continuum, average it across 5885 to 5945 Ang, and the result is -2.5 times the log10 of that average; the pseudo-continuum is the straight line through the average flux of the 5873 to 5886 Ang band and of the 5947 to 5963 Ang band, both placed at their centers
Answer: 0.09 mag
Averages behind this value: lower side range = 33.2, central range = 30.8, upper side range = 33.6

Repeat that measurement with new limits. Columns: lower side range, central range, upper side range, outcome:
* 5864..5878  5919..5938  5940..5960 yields 0.05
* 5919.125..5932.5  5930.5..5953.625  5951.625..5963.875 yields -0.02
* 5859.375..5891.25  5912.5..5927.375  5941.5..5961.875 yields 0.03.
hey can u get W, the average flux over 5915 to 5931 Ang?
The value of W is 32.1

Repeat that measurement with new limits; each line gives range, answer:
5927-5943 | 32.3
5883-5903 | 28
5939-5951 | 34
